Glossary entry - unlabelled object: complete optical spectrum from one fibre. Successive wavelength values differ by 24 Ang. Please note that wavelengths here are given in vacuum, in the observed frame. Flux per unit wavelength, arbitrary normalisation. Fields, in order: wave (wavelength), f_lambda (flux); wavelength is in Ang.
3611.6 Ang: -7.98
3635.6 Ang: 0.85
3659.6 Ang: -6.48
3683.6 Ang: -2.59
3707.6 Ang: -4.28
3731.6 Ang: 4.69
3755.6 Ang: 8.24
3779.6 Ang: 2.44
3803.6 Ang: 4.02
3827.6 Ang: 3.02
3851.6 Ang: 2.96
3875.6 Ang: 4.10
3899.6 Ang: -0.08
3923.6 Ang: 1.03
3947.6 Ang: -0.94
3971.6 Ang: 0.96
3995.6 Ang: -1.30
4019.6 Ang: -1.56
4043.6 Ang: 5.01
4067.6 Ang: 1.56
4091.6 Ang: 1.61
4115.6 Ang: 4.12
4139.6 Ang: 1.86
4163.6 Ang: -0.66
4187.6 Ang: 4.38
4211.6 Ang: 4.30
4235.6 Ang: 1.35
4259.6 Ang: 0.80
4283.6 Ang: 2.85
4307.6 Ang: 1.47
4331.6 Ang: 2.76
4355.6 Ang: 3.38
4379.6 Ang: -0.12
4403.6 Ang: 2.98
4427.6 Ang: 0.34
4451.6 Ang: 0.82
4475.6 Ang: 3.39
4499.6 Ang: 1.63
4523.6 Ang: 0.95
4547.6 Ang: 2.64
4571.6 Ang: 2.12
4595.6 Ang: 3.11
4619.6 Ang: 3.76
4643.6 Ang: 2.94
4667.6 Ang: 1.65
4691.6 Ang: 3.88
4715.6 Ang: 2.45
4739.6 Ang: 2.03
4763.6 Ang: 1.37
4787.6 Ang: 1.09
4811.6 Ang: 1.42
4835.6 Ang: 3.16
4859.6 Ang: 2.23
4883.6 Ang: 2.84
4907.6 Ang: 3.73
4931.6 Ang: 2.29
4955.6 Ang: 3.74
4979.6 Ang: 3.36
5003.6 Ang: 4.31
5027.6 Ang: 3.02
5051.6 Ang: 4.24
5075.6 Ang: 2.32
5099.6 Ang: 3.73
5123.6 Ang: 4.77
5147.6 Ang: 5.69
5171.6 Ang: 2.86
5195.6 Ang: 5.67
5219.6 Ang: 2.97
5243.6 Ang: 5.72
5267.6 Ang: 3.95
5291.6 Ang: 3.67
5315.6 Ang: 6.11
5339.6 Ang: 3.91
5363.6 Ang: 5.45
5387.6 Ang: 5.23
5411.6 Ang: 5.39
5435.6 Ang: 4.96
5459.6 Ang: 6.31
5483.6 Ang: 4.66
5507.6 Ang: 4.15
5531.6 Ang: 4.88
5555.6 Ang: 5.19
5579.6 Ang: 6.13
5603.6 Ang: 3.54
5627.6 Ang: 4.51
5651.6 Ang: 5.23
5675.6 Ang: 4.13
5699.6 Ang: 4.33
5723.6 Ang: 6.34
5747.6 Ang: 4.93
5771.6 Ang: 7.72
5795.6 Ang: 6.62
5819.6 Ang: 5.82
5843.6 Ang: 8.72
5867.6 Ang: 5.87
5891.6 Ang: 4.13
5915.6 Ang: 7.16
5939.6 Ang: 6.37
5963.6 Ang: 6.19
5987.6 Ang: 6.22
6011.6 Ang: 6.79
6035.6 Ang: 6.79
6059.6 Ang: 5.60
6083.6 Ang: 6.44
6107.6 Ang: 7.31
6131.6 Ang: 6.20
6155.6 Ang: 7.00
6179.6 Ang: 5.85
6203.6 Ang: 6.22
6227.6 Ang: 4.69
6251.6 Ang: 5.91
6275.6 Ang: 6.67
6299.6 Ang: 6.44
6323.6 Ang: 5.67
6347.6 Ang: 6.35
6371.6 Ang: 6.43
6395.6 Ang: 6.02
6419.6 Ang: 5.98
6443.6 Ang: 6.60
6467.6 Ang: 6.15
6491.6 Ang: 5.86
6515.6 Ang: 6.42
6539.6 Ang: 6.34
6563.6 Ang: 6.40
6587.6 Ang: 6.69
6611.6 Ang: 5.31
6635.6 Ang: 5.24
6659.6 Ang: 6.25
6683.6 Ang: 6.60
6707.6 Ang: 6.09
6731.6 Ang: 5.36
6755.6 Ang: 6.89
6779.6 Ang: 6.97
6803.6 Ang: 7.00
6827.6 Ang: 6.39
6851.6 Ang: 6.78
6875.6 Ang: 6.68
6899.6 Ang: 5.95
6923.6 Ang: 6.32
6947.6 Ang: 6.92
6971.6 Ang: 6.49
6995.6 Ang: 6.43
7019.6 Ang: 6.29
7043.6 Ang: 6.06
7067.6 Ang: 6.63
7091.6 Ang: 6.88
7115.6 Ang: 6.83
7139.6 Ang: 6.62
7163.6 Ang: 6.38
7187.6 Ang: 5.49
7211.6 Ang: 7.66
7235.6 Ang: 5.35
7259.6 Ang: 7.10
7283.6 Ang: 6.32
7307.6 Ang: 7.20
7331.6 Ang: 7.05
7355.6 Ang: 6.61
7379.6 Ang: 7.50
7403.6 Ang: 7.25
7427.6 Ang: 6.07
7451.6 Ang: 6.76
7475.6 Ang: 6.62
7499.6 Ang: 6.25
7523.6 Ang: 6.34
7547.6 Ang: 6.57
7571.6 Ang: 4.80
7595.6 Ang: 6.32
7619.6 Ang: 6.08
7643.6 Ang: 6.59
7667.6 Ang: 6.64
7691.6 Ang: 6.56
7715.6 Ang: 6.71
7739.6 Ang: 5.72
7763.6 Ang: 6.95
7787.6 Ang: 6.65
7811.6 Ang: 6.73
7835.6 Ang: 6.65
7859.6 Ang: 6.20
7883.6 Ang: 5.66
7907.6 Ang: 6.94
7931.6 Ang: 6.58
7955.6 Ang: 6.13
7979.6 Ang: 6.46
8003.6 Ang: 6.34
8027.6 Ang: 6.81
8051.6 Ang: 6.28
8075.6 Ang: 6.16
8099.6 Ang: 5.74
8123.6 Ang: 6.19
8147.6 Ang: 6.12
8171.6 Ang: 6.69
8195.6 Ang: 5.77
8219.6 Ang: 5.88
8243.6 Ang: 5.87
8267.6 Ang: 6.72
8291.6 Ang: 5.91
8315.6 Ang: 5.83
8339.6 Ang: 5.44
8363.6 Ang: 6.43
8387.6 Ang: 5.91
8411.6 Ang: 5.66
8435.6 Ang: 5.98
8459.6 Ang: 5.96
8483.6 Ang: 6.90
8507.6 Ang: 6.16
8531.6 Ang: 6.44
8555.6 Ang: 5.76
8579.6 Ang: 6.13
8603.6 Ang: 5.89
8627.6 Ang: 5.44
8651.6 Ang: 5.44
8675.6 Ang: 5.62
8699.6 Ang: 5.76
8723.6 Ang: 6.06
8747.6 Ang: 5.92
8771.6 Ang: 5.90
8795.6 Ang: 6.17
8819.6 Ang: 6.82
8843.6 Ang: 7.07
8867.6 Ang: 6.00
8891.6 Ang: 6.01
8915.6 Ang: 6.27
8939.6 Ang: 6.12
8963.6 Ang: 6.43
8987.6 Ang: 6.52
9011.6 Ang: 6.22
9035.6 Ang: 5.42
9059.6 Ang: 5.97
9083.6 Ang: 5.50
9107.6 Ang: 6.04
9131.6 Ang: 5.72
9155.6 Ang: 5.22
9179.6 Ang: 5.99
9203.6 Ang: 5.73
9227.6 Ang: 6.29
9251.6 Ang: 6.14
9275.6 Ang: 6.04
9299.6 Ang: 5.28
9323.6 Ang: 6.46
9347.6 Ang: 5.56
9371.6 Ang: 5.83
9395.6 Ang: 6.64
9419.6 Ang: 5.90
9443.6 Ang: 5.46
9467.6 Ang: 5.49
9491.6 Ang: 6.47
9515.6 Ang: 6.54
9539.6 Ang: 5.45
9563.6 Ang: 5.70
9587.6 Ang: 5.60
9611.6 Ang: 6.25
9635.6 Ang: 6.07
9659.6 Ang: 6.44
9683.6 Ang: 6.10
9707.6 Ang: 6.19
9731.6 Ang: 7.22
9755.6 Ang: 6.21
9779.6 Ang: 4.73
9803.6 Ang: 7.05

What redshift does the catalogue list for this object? 0.28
